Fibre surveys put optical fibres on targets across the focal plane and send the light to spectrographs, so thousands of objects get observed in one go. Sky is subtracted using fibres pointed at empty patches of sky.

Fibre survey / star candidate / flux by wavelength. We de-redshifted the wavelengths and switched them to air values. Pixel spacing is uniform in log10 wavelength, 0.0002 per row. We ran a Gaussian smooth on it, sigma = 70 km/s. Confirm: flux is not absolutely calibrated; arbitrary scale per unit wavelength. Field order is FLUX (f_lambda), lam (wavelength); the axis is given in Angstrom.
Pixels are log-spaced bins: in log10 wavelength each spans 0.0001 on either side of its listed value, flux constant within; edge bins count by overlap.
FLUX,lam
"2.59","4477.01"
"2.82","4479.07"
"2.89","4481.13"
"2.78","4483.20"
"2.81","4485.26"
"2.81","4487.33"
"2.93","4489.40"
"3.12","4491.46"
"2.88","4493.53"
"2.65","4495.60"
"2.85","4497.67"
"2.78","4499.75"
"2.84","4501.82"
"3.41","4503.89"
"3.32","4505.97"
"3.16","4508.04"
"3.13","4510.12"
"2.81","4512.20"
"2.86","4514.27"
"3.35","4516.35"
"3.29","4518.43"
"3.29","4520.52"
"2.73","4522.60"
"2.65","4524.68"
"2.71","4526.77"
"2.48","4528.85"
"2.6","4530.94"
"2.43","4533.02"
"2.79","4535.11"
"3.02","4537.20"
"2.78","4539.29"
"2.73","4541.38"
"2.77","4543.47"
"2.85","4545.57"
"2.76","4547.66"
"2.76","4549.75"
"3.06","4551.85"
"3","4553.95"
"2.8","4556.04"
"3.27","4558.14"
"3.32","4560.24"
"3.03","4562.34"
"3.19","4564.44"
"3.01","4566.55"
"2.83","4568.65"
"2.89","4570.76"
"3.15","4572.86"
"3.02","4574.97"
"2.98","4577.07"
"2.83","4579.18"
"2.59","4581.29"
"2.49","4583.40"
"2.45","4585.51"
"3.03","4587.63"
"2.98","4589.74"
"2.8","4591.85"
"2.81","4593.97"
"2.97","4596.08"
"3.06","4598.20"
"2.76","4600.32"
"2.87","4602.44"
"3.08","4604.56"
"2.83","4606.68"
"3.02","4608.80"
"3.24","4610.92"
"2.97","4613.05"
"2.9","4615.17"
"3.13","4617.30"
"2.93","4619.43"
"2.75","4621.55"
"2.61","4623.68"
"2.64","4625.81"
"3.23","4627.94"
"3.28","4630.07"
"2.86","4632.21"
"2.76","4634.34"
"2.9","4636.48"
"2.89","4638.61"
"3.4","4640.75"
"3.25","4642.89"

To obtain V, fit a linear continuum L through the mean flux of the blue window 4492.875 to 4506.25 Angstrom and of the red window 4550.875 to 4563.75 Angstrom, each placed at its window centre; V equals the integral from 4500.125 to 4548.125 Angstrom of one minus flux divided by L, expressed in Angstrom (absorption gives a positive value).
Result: 1.6 Angstrom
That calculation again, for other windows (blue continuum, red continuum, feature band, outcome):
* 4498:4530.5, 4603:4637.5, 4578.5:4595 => 1.17 Angstrom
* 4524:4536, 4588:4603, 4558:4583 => -1.79 Angstrom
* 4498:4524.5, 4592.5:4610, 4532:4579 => 1.02 Angstrom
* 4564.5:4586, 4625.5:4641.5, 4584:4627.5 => 0.56 Angstrom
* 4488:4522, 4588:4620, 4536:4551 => 0.96 Angstrom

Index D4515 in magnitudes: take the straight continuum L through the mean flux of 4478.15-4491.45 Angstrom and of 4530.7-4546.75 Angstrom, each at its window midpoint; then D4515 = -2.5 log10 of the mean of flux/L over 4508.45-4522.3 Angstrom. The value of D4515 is -0.111 mag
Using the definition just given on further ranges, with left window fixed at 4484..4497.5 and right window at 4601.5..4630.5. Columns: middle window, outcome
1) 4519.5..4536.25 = 0.07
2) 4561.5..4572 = -0.03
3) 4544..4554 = 0.02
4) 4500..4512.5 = -0.08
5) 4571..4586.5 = 0.05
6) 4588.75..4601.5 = 0.02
